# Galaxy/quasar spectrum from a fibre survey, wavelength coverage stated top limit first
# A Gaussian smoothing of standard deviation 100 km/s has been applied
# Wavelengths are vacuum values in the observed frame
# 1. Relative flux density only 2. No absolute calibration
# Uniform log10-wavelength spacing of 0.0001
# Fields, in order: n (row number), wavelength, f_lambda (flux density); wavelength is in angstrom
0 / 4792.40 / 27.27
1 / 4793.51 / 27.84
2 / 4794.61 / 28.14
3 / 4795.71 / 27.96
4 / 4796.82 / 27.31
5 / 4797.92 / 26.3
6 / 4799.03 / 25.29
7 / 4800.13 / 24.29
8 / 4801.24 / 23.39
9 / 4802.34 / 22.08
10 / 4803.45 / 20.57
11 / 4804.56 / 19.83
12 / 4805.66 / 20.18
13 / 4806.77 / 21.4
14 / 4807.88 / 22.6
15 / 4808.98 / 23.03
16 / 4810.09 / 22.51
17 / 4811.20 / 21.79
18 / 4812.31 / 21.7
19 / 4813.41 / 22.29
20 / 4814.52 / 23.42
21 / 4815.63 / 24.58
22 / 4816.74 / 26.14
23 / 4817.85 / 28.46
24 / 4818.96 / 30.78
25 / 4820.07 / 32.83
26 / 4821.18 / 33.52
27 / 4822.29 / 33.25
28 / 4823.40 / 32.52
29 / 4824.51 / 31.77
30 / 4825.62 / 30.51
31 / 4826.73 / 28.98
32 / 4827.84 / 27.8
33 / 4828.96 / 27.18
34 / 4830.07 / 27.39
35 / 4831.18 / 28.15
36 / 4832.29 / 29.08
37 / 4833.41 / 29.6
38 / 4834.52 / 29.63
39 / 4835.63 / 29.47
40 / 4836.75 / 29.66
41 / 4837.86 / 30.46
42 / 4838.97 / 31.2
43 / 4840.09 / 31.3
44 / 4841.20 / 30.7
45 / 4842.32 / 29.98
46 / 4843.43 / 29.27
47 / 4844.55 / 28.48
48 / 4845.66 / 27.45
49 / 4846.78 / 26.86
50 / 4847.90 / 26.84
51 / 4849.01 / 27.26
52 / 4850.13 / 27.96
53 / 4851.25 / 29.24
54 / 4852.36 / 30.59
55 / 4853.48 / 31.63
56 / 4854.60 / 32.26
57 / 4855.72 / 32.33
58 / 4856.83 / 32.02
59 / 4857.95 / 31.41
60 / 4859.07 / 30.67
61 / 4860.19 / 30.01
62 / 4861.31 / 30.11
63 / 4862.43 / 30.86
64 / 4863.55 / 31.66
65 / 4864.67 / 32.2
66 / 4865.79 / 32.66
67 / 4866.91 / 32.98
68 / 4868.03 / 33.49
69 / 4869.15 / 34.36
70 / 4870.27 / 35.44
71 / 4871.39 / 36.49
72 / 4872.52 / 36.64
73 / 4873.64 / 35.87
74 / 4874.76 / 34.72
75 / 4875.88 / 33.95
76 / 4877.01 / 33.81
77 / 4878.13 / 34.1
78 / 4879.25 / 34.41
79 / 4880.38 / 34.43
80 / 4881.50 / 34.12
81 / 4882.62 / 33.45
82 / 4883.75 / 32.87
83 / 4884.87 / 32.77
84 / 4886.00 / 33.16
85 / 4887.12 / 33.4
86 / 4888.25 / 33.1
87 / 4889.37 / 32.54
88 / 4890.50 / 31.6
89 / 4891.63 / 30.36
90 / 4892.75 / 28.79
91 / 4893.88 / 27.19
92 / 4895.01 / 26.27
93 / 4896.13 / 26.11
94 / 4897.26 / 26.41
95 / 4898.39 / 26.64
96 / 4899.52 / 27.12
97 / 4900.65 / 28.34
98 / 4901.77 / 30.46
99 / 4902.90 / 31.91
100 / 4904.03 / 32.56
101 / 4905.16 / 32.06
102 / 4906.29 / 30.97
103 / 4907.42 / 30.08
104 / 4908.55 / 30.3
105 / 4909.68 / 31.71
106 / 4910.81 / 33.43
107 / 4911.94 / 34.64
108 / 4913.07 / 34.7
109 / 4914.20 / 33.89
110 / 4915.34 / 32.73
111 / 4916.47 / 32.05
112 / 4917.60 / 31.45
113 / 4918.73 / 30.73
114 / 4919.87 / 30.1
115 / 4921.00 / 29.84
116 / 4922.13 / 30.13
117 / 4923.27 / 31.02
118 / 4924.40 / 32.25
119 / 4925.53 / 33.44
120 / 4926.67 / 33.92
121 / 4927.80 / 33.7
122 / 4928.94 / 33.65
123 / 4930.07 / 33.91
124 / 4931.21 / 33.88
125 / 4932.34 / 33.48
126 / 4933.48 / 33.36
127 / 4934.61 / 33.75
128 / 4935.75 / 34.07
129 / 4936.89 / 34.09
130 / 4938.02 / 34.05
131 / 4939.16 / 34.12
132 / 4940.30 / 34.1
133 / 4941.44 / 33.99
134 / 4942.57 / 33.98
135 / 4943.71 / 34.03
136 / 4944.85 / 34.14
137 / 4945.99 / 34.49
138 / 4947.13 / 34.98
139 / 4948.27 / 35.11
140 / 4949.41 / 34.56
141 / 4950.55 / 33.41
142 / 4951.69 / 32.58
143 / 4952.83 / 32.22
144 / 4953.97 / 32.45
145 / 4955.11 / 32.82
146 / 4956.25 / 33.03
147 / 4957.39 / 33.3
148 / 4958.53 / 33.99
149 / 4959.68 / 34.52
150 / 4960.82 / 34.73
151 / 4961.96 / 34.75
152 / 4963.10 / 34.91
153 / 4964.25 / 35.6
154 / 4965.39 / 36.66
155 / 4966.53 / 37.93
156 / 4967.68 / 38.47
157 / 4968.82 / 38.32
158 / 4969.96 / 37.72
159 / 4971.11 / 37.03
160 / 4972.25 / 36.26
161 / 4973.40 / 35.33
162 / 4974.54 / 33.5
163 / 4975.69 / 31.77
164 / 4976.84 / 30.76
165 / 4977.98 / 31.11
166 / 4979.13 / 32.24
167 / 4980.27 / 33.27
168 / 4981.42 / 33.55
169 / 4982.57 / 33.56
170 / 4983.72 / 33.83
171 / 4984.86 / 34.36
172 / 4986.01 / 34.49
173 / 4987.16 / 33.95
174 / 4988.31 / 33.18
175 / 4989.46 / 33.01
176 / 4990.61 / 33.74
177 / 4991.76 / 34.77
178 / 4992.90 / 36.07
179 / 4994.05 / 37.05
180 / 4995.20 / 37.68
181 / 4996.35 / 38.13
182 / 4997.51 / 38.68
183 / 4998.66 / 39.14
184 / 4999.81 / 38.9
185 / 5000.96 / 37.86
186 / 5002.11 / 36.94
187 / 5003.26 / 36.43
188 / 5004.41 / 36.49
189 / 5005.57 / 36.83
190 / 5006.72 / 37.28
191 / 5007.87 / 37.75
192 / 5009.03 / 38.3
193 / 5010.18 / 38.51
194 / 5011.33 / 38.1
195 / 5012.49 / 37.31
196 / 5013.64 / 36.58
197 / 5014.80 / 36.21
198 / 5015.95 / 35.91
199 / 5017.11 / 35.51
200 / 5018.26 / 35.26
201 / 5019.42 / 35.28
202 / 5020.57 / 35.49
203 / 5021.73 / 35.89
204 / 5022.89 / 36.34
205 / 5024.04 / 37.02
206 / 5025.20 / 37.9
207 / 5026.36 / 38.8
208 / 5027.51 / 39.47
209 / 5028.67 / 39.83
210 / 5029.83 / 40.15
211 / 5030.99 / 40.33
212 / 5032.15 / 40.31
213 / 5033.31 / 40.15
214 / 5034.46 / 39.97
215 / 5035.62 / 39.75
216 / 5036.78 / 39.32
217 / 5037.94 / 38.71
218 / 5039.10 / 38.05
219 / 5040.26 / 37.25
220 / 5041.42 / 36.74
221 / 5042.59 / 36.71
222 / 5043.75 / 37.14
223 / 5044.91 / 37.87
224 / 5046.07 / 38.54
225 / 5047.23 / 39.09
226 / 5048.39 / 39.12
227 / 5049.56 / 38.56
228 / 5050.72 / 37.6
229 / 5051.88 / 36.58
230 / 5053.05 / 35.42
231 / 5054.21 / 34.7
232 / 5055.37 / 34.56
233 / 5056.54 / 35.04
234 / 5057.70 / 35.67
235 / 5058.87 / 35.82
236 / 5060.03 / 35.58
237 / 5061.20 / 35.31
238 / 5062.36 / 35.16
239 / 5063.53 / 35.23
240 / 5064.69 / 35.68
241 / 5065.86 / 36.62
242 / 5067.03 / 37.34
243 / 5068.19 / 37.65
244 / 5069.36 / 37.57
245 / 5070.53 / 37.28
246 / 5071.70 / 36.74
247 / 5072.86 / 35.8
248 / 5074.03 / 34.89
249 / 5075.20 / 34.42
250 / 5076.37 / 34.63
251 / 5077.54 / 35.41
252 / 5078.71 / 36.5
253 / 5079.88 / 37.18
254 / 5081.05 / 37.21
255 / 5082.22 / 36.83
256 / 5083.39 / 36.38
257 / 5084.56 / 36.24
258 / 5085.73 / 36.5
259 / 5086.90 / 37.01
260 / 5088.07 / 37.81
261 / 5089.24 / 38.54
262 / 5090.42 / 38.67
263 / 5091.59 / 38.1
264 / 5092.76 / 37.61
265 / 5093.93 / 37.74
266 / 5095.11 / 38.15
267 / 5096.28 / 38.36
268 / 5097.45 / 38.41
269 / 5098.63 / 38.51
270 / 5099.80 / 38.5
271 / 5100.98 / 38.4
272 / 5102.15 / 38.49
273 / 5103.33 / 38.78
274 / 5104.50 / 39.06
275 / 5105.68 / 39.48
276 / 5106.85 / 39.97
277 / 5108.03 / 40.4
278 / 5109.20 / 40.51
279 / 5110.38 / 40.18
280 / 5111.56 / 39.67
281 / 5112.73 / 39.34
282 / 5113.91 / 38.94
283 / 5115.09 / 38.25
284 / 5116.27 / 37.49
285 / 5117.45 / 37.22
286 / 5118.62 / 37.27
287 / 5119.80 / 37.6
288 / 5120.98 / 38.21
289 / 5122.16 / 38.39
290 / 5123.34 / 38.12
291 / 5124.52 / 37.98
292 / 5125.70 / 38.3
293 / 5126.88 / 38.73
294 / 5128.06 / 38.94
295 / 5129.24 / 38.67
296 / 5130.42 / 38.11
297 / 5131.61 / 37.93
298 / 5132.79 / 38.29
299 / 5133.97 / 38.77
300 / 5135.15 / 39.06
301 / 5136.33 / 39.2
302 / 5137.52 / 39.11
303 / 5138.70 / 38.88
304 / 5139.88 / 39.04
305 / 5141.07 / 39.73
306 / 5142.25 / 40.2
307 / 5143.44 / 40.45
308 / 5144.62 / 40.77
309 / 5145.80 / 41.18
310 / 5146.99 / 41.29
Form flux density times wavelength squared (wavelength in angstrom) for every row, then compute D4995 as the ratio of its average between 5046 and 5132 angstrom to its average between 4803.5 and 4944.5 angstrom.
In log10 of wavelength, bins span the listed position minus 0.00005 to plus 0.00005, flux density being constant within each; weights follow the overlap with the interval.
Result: 1.33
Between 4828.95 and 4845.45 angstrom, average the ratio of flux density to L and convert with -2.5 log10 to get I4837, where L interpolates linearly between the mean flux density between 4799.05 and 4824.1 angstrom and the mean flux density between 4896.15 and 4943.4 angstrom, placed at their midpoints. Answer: -0.105 mag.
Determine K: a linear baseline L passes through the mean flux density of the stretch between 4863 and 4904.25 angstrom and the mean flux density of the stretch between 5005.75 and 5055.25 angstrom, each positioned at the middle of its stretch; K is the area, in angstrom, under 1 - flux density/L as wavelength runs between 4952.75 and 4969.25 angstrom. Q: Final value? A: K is 0.0 angstrom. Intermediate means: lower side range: 32.1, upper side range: 37.7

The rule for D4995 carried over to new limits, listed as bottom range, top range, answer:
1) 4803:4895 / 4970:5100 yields 1.32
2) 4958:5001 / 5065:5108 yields 1.11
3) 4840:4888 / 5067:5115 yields 1.29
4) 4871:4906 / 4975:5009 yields 1.16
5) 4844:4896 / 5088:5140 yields 1.34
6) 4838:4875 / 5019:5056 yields 1.30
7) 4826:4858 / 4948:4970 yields 1.24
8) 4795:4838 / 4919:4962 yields 1.32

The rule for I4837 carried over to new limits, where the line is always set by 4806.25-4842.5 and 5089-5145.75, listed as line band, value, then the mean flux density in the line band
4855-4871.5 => -0.10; 32.3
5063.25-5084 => 0.03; 36.3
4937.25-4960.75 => -0.04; 33.8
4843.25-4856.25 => -0.01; 29.2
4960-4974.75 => -0.10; 36.3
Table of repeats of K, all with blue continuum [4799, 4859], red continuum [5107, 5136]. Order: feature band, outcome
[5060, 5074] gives 0.1 angstrom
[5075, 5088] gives 0.3 angstrom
